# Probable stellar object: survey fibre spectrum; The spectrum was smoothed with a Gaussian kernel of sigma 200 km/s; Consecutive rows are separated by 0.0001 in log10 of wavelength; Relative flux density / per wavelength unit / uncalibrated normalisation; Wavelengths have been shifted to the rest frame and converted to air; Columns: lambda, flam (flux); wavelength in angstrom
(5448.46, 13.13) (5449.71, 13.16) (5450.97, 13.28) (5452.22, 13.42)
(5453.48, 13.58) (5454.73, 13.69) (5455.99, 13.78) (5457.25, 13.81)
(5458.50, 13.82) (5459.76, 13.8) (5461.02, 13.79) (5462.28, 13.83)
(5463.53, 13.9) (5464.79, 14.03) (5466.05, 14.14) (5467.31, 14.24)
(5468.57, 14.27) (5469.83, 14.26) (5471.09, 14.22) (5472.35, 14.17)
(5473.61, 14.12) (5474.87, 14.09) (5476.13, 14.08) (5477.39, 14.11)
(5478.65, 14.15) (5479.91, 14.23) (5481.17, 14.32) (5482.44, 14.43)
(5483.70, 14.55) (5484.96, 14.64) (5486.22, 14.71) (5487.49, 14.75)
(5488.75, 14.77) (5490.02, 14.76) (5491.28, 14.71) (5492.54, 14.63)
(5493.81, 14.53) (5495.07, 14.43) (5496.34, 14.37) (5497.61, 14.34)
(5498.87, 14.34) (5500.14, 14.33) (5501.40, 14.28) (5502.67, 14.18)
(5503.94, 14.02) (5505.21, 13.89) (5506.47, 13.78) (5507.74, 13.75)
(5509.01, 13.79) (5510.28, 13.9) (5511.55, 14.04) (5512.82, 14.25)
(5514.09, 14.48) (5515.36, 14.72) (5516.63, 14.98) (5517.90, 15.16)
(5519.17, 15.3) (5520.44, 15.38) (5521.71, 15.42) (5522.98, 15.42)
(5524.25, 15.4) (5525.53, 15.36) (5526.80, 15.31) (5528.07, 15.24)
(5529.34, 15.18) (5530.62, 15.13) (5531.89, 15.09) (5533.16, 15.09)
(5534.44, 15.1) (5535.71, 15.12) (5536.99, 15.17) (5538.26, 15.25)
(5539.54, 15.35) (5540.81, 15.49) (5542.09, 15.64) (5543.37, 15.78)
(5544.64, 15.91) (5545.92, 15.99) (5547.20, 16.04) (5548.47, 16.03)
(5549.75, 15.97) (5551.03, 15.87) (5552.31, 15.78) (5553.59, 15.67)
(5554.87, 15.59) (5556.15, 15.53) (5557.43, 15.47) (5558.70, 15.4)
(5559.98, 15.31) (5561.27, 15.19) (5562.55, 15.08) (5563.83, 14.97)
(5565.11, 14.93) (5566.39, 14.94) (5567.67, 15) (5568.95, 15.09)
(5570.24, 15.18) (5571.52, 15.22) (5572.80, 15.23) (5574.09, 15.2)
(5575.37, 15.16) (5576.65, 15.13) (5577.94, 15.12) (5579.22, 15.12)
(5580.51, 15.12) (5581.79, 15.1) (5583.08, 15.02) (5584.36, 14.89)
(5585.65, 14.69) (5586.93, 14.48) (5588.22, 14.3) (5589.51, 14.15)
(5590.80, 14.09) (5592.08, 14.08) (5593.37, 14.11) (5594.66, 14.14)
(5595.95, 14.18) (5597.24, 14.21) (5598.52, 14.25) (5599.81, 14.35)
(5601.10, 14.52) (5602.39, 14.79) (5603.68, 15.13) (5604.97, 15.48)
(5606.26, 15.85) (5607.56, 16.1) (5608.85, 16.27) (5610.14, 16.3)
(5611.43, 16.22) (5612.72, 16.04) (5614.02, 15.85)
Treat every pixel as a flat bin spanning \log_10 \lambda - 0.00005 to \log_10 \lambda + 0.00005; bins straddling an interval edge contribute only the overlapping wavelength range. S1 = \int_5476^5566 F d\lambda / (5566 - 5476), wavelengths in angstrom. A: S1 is 14.9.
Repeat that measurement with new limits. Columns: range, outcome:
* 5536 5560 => 15.6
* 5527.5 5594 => 15.2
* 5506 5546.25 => 15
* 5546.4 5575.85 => 15.4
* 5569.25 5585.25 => 15.1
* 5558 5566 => 15.2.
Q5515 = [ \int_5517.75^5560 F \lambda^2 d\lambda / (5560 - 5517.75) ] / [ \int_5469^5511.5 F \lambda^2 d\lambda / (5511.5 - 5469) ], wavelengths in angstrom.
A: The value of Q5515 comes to 1.1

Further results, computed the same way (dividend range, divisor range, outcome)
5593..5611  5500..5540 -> 1.05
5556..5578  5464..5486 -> 1.10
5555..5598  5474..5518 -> 1.07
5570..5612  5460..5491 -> 1.09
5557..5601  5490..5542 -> 1.03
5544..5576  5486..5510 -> 1.10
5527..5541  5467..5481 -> 1.10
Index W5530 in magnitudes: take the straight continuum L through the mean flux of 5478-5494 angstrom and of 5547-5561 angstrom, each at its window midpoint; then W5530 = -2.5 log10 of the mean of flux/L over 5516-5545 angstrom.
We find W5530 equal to 0.00 mag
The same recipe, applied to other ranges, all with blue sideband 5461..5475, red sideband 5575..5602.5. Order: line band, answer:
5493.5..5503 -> -0.01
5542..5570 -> -0.08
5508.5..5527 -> -0.04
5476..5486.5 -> -0.02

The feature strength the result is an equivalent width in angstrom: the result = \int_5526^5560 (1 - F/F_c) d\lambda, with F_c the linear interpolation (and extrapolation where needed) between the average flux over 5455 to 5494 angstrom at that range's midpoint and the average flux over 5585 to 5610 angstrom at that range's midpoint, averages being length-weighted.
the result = -2.3 angstrom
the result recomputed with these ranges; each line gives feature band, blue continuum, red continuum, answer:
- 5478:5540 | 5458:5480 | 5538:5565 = 0.5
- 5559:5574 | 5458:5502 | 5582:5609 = -0.5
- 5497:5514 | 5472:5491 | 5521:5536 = 0.9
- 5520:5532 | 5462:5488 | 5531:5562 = -0.1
